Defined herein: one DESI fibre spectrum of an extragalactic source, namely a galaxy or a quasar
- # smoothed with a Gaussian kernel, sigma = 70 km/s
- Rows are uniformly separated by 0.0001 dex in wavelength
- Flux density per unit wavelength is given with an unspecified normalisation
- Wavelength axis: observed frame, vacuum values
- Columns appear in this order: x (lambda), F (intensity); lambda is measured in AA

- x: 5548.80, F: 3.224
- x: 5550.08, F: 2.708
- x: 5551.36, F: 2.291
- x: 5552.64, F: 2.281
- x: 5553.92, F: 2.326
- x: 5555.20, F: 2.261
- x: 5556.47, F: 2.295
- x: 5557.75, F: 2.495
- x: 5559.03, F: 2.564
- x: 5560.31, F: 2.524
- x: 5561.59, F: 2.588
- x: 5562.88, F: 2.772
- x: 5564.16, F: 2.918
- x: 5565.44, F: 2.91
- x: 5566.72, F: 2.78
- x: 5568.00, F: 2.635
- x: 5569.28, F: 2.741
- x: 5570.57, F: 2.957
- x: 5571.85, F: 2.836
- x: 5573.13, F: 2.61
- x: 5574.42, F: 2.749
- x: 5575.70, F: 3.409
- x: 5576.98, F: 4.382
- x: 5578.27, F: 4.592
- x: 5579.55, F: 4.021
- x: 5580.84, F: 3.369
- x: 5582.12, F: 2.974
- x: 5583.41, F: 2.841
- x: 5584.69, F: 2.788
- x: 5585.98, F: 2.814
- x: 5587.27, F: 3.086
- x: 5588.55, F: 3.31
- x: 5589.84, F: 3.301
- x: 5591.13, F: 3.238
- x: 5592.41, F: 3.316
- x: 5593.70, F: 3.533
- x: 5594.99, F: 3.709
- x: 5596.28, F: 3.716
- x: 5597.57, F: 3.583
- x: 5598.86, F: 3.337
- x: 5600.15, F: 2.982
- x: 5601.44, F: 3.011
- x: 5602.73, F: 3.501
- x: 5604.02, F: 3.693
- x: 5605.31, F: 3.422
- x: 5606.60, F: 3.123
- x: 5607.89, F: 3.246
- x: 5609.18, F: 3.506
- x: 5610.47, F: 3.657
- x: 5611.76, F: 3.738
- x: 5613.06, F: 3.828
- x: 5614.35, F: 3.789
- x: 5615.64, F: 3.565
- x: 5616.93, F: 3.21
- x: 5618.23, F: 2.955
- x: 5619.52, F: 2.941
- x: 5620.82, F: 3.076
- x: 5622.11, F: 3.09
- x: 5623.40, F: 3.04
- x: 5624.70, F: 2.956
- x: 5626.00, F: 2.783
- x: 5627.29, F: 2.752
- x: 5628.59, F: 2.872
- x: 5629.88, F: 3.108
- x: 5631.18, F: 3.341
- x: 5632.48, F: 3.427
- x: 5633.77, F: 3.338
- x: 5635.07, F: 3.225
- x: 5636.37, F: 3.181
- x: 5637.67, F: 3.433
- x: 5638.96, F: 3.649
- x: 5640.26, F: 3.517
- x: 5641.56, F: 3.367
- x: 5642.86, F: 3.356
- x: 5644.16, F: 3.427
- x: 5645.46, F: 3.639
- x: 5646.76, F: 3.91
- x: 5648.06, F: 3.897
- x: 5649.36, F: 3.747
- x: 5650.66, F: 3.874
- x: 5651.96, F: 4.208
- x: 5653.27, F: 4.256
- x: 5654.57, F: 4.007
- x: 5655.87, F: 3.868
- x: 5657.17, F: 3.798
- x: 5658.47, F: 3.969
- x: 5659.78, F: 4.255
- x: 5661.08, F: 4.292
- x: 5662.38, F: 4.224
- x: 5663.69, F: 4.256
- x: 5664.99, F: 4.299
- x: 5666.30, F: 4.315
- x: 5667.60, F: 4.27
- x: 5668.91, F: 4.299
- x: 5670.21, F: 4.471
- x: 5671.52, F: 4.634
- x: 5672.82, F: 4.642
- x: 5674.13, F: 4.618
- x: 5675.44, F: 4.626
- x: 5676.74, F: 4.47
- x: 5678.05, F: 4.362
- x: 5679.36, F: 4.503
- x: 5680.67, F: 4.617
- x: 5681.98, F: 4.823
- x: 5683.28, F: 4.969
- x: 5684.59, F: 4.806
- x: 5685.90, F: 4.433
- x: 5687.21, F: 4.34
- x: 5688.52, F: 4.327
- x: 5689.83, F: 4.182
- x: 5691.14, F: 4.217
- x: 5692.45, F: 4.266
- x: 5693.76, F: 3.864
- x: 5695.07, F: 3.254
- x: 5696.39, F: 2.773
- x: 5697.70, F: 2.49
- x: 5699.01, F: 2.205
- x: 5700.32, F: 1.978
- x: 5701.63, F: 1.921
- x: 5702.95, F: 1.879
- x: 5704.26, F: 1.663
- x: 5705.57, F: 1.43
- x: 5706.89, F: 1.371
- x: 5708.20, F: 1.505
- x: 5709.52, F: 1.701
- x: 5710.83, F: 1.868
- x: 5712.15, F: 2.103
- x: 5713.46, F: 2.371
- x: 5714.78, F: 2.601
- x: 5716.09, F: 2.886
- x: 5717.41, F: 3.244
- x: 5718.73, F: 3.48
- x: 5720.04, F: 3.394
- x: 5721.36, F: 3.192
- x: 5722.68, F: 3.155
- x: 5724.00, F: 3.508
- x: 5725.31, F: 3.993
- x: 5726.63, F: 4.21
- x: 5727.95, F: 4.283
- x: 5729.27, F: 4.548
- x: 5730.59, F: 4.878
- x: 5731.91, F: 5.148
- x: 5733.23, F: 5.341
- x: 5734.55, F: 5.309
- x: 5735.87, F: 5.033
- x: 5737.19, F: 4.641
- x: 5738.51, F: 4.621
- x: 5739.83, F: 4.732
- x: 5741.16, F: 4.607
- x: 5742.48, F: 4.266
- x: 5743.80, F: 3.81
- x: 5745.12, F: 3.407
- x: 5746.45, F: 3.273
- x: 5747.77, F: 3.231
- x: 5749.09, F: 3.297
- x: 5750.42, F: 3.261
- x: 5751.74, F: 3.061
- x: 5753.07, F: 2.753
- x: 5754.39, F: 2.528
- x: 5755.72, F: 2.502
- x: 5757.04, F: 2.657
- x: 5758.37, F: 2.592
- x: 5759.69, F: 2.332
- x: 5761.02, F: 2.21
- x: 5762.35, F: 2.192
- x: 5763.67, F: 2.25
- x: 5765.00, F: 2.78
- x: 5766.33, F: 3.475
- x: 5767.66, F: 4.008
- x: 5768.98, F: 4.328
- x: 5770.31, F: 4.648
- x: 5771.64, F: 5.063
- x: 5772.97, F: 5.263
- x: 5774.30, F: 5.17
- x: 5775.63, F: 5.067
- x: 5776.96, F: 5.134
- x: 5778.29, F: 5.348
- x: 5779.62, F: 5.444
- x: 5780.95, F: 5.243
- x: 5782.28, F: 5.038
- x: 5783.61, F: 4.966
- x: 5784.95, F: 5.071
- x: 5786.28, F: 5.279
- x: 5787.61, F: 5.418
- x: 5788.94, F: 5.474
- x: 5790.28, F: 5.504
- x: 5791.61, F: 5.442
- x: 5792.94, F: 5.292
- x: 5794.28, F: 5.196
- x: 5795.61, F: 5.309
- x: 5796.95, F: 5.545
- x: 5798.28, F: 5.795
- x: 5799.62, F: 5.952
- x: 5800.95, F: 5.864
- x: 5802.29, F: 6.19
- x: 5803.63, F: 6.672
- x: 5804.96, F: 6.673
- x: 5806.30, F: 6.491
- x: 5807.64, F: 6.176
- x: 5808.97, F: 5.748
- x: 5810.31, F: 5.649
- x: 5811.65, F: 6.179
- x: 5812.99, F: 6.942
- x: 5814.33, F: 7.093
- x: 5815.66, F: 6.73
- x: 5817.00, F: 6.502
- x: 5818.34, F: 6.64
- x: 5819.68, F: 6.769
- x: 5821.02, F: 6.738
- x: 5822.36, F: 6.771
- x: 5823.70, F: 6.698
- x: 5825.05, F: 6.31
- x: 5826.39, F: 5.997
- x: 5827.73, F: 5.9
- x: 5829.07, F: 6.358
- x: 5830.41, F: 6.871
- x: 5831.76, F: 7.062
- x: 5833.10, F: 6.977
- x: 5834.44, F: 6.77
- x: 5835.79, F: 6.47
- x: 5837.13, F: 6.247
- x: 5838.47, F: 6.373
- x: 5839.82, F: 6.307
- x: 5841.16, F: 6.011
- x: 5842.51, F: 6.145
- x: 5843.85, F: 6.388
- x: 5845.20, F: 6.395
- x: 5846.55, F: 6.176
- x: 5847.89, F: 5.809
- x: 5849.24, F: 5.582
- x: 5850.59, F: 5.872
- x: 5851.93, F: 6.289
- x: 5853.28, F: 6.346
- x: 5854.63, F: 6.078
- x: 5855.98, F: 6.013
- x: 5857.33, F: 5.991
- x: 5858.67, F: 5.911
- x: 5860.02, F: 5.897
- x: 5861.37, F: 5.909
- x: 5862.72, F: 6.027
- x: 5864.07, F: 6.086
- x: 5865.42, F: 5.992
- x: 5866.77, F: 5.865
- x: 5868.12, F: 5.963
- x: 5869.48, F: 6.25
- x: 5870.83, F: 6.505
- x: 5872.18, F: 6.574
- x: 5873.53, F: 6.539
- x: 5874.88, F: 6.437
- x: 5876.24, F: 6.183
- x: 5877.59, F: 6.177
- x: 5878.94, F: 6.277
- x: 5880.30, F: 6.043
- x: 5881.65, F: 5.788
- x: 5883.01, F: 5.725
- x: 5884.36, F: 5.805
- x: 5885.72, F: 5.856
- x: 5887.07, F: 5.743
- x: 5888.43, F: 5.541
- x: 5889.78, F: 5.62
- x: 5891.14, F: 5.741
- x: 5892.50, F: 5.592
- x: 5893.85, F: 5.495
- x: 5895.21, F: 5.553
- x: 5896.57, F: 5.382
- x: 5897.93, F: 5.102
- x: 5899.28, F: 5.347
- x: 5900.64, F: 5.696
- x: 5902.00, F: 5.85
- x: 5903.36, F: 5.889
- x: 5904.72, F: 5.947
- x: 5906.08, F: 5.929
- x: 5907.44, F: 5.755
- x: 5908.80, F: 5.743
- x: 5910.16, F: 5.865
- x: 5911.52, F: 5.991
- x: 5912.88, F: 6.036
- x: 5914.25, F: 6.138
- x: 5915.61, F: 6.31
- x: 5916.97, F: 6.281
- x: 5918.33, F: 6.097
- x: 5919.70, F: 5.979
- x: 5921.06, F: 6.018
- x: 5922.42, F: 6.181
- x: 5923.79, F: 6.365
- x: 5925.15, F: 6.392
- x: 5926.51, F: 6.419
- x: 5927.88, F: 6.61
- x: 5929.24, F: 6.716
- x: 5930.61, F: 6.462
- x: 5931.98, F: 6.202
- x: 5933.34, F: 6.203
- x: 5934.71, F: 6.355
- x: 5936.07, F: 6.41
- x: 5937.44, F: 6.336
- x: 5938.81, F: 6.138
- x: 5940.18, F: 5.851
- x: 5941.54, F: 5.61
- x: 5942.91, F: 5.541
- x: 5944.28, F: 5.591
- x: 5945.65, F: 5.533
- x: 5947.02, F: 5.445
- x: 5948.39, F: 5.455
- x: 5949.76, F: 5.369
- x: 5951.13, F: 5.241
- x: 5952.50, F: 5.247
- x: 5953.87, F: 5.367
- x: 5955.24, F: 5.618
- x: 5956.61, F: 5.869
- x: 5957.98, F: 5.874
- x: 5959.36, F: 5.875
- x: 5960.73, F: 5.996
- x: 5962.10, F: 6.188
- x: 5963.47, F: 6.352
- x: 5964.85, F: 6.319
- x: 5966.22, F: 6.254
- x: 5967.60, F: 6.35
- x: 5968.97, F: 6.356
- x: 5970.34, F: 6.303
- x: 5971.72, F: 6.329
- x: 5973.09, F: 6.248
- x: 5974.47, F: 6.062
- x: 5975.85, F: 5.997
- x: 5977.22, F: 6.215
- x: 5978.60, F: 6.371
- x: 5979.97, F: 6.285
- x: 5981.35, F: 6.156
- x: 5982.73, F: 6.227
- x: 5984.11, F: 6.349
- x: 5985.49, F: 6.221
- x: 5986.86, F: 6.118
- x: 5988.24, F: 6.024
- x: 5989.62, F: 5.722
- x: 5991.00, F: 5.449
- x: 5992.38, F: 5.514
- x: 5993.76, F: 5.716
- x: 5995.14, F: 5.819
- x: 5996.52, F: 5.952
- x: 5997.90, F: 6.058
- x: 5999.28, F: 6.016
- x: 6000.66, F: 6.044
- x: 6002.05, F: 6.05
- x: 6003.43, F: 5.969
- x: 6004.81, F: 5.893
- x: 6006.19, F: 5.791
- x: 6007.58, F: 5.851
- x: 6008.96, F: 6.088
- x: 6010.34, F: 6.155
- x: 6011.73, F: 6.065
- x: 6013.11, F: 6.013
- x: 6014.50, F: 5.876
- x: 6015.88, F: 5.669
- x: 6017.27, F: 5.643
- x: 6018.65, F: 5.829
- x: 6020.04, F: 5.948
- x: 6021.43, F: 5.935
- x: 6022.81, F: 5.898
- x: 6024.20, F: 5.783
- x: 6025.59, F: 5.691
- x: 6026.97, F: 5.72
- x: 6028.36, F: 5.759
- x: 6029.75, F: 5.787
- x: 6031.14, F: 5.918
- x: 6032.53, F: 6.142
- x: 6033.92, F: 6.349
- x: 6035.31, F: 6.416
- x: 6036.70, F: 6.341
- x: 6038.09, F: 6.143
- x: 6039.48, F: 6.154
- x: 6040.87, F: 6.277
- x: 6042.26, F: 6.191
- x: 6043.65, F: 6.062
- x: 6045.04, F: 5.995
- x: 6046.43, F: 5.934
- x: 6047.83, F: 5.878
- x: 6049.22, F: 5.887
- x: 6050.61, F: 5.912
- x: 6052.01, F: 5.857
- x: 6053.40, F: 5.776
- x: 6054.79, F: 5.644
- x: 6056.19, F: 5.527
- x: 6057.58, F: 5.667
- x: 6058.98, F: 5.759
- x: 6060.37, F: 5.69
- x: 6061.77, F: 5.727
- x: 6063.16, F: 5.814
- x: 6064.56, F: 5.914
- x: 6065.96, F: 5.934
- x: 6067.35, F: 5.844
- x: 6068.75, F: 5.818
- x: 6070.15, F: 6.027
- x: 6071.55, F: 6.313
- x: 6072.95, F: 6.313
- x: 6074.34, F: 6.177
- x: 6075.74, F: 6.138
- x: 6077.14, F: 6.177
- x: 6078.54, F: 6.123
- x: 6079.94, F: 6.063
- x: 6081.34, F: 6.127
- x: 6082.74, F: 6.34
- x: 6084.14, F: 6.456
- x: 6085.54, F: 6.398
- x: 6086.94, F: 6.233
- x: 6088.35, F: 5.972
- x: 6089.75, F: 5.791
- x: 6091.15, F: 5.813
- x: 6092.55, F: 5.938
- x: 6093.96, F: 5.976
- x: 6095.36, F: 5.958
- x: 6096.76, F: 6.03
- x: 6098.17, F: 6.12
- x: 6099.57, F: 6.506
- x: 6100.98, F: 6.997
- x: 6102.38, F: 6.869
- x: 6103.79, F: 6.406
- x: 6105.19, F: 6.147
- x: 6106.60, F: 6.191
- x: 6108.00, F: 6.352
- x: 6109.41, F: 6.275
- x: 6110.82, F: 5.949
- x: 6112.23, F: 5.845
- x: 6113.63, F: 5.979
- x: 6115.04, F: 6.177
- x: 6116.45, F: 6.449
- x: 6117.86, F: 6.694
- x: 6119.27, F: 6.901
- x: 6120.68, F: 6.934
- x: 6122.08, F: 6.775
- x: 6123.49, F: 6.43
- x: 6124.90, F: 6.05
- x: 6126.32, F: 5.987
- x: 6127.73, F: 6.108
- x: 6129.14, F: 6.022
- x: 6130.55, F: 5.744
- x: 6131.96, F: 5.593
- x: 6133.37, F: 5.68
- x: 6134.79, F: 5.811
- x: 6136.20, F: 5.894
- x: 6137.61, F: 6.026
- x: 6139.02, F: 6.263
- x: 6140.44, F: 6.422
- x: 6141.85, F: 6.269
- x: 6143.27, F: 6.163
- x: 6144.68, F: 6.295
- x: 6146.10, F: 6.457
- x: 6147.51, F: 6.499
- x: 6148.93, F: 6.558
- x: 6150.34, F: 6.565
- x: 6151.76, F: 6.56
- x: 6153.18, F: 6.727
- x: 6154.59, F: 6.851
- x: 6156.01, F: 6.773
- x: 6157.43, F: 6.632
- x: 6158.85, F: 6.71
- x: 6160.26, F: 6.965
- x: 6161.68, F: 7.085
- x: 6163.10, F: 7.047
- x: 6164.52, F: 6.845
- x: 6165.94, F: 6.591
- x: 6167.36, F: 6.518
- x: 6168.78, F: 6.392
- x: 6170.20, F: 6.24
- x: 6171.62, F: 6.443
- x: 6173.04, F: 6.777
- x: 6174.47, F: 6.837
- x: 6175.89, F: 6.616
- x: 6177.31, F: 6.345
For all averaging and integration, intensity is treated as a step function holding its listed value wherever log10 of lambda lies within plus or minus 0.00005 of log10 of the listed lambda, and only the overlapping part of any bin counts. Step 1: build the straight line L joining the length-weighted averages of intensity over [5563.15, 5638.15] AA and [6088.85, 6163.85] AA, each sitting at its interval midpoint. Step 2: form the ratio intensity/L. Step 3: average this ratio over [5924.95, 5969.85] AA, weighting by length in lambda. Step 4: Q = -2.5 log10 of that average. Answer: -0.14 mag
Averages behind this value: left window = 3.24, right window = 6.33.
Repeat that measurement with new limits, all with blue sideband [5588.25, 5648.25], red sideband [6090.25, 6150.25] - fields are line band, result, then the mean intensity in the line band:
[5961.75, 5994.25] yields -0.14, 6.13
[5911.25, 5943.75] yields -0.21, 6.19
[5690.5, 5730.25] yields 0.33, 2.86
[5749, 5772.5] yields 0.32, 3.12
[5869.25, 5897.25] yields -0.22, 5.94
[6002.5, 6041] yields -0.06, 5.96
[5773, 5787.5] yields -0.21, 5.19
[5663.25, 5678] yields -0.21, 4.45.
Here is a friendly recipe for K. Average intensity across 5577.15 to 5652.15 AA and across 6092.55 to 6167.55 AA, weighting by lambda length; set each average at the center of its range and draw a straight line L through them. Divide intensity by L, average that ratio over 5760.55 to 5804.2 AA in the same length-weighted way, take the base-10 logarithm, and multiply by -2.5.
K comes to -0.13 mag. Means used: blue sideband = 3.38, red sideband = 6.37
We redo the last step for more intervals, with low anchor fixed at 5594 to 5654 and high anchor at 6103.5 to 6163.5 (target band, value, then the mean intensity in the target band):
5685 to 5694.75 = -0.11 mag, 4.21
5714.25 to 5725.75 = 0.21 mag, 3.27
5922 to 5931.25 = -0.24 mag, 6.46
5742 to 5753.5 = 0.22 mag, 3.37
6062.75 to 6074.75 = -0.01 mag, 6.02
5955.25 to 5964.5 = -0.13 mag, 6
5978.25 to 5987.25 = -0.14 mag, 6.25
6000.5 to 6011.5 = -0.07 mag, 5.98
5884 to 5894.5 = -0.15 mag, 5.67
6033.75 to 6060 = -0.02 mag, 5.98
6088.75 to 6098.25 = 0.03 mag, 5.94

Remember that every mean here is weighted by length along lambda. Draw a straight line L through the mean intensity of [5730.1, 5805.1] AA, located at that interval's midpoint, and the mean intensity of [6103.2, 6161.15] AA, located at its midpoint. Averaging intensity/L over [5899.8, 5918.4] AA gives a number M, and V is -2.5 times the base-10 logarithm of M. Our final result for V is -0.149 mag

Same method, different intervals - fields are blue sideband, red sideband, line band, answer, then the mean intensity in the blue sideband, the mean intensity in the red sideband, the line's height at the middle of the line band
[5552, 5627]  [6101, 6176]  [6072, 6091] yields -0.02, 3.13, 6.41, 6.07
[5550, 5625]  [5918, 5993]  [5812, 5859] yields -0.25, 3.12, 6.03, 5.08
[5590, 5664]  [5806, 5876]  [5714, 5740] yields 0.18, 3.5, 6.3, 4.81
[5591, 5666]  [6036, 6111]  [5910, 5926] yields -0.19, 3.52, 6.07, 5.18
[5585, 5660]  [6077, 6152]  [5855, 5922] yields -0.20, 3.43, 6.23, 4.94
